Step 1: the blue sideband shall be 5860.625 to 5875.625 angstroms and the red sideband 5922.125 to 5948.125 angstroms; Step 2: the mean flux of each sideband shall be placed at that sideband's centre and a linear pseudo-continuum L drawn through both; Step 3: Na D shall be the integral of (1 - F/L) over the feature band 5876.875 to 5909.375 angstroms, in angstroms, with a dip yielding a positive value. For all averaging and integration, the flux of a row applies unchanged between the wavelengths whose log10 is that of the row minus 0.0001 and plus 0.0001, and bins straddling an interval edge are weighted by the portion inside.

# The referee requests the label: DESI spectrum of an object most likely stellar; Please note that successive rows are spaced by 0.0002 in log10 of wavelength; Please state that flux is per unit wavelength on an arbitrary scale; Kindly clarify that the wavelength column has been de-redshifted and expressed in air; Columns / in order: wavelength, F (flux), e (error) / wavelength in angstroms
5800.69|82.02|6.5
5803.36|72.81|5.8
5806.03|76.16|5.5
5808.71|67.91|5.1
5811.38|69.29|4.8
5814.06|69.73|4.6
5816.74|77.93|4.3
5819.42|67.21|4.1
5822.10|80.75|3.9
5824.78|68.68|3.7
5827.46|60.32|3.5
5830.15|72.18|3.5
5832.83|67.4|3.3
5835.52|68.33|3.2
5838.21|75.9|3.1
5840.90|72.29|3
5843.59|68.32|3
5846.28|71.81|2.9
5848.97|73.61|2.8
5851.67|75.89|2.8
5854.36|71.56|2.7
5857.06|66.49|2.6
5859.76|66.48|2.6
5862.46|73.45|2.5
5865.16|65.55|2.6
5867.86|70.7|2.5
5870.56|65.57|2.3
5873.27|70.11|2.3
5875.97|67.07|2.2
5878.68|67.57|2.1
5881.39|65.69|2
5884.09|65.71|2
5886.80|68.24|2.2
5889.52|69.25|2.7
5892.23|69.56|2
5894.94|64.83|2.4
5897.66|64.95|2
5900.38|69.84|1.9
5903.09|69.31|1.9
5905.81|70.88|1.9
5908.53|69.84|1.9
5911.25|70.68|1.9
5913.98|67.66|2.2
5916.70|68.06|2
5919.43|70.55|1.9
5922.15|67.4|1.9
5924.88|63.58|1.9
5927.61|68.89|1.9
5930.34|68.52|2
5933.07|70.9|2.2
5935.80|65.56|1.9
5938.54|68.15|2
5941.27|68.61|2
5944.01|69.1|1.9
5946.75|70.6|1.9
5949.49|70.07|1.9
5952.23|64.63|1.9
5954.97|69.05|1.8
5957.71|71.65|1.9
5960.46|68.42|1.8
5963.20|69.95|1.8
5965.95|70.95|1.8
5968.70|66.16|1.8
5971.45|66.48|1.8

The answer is 0.3 angstroms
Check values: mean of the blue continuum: 68.9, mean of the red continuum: 68.2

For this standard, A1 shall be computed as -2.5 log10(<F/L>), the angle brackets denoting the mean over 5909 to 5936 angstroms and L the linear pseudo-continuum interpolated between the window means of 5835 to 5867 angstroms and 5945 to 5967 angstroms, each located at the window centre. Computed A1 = 0.024 mag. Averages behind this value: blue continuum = 70.9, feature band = 68.4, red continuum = 69.4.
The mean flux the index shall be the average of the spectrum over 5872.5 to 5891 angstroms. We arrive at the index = 67.6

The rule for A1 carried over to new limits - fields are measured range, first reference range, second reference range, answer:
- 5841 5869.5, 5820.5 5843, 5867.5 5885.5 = -0.024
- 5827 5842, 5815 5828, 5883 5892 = 0.016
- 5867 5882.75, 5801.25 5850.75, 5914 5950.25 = 0.036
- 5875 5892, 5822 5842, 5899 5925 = 0.032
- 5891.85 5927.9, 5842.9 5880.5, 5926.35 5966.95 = 0.016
